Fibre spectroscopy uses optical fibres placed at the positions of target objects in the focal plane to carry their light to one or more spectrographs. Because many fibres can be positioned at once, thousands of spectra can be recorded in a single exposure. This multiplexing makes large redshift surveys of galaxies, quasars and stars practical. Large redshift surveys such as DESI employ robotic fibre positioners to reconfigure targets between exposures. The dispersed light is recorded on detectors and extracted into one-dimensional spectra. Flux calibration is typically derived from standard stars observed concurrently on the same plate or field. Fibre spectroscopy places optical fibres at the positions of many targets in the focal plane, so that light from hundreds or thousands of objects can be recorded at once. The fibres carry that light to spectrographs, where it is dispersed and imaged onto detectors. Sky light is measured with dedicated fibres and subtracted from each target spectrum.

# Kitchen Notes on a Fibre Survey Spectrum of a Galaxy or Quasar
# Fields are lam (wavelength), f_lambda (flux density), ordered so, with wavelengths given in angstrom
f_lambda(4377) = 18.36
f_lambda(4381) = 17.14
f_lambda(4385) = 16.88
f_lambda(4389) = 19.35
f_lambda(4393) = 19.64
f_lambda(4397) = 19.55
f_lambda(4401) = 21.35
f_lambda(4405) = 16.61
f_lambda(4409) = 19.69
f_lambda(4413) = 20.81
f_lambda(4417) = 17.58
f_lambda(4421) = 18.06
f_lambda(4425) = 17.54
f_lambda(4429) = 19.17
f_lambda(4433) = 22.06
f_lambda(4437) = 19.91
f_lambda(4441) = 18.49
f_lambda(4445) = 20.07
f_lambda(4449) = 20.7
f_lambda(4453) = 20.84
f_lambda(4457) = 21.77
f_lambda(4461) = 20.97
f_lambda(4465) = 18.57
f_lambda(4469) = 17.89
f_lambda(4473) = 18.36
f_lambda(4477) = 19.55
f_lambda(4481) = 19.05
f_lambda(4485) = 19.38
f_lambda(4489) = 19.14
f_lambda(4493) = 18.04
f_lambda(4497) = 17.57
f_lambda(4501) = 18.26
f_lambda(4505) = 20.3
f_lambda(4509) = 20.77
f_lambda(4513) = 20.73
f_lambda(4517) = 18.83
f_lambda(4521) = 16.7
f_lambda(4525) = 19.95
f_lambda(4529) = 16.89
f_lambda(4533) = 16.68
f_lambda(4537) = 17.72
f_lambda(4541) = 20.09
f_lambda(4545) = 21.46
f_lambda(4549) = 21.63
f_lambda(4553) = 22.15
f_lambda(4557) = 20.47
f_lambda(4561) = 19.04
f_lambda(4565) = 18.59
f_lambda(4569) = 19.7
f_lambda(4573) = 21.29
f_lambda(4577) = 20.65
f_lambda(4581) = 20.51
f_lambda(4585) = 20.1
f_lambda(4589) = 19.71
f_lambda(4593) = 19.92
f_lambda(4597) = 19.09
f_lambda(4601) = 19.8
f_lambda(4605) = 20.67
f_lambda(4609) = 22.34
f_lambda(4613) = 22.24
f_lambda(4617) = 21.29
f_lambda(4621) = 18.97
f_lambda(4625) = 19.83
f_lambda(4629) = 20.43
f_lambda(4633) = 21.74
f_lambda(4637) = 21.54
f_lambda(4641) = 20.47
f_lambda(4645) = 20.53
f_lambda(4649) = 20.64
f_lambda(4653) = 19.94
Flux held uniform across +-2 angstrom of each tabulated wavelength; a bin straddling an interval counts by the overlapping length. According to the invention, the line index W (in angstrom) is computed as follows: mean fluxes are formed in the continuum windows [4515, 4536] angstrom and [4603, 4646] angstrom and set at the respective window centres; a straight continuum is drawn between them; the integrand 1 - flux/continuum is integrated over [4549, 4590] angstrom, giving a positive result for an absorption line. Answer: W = -2.4 angstrom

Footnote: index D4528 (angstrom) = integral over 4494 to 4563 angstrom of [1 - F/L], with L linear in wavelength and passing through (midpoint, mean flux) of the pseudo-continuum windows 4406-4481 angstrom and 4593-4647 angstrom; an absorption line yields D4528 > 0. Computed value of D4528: 2.46 angstrom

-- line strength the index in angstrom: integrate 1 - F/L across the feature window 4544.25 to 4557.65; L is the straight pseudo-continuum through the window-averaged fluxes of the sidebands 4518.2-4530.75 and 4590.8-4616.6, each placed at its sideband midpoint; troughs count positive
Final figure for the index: -1.89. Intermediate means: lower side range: 17.9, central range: 21.5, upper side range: 20.7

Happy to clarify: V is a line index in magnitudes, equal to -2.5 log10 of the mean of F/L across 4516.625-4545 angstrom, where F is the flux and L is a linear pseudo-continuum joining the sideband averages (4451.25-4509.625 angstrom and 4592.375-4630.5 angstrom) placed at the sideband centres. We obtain 0.08 mag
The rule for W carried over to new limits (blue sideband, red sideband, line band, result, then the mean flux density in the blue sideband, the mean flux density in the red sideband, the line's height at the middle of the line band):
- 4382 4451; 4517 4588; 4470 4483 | 0.3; 19.2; 19.6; 19.4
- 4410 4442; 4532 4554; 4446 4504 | 0.7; 19.2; 20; 19.6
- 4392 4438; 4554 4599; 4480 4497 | 0.8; 19.3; 20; 19.6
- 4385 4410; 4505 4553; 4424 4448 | -0.6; 19.2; 19.4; 19.2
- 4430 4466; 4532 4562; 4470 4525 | 3.3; 20.4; 20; 20.2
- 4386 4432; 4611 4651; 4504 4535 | 1.7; 19.1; 20.8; 19.9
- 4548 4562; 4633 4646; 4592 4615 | 0.3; 20.9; 21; 21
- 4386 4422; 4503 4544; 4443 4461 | -1.7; 19.1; 18.9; 19.1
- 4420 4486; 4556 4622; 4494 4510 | 0.6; 19.6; 20.3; 19.8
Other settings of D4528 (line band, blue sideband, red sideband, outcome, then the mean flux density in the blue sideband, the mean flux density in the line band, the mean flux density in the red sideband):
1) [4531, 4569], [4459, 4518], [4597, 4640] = 0.3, 19.2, 19.8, 20.8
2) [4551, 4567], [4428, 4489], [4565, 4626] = 0.1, 19.8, 20.1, 20.4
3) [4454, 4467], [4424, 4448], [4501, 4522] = -0.6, 19.7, 20.5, 19.5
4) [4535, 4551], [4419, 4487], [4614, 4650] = -0.1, 19.6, 20.2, 20.6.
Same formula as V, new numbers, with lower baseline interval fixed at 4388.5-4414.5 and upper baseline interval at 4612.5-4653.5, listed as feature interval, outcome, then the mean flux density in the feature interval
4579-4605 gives 0.03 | 19.9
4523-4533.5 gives 0.12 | 18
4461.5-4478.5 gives 0.06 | 18.8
